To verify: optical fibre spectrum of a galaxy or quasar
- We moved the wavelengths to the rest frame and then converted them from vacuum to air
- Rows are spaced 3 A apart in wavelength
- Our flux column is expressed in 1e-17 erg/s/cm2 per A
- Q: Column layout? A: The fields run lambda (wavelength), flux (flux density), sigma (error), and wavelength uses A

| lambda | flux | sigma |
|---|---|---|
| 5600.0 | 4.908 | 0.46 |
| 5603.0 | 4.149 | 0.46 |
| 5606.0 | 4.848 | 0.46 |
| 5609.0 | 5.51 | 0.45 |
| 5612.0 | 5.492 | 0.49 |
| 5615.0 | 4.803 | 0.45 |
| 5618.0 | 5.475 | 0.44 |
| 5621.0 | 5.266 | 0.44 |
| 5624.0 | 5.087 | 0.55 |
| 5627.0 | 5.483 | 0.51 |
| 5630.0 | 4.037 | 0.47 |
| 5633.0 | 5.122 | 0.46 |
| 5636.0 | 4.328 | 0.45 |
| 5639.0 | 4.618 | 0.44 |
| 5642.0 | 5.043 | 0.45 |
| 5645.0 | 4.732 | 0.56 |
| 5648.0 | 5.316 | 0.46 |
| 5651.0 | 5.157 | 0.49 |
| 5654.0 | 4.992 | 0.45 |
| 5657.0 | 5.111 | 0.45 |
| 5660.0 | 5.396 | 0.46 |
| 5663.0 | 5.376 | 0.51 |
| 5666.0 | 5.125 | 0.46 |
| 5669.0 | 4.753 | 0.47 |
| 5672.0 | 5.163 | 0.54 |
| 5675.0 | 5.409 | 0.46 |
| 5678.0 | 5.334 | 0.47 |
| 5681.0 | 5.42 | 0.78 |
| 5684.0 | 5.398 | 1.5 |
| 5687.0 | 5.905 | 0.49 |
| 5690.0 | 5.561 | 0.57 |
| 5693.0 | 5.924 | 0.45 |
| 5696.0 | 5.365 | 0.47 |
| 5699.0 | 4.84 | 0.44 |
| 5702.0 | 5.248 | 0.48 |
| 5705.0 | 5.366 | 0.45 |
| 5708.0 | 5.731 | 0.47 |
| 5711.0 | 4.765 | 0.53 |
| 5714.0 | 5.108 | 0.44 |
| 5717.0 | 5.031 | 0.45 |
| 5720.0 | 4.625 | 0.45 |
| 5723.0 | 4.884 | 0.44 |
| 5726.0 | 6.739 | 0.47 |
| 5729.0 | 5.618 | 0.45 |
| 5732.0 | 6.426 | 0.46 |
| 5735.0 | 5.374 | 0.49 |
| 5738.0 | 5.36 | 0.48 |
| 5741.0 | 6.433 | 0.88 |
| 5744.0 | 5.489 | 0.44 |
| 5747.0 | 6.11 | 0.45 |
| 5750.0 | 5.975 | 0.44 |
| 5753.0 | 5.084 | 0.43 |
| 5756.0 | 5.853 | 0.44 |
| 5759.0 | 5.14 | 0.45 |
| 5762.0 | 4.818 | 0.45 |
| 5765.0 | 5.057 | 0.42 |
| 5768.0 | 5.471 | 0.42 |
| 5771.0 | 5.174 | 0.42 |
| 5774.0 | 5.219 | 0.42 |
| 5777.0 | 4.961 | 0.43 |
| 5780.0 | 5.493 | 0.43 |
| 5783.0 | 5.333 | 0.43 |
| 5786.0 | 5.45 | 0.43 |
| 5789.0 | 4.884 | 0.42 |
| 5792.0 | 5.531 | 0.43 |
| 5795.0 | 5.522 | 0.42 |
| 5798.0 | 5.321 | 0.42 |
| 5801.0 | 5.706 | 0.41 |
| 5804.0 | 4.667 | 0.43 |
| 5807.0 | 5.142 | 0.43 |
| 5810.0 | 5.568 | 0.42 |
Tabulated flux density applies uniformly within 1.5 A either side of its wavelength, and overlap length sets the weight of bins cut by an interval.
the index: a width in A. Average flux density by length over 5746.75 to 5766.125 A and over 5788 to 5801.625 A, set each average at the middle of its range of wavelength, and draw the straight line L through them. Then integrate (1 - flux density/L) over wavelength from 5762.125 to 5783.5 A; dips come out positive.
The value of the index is 0.72 A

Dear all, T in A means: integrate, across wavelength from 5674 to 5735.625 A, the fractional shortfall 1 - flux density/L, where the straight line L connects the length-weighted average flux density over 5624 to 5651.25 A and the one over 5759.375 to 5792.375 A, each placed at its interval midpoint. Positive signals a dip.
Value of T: -4.91 A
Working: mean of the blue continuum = 4.87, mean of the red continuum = 5.2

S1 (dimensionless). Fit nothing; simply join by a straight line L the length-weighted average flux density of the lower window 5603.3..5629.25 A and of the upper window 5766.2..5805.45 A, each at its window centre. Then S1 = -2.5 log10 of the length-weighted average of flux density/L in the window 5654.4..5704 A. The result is -0.02 mag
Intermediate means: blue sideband 5.16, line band 5.33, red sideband 5.29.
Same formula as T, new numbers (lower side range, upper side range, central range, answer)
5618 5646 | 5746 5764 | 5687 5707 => -0.9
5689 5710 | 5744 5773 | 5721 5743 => -1.6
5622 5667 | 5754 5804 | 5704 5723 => 0.2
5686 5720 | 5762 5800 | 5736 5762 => -1.7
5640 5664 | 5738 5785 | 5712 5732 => -0.3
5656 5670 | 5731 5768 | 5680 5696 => -1.0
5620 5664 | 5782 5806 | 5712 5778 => -3.2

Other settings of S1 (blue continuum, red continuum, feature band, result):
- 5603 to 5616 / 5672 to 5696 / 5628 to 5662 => 0.080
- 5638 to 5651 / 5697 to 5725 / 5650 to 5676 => -0.033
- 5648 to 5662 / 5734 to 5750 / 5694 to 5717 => 0.066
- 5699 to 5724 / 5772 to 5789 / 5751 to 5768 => -0.008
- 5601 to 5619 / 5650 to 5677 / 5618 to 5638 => 0.033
